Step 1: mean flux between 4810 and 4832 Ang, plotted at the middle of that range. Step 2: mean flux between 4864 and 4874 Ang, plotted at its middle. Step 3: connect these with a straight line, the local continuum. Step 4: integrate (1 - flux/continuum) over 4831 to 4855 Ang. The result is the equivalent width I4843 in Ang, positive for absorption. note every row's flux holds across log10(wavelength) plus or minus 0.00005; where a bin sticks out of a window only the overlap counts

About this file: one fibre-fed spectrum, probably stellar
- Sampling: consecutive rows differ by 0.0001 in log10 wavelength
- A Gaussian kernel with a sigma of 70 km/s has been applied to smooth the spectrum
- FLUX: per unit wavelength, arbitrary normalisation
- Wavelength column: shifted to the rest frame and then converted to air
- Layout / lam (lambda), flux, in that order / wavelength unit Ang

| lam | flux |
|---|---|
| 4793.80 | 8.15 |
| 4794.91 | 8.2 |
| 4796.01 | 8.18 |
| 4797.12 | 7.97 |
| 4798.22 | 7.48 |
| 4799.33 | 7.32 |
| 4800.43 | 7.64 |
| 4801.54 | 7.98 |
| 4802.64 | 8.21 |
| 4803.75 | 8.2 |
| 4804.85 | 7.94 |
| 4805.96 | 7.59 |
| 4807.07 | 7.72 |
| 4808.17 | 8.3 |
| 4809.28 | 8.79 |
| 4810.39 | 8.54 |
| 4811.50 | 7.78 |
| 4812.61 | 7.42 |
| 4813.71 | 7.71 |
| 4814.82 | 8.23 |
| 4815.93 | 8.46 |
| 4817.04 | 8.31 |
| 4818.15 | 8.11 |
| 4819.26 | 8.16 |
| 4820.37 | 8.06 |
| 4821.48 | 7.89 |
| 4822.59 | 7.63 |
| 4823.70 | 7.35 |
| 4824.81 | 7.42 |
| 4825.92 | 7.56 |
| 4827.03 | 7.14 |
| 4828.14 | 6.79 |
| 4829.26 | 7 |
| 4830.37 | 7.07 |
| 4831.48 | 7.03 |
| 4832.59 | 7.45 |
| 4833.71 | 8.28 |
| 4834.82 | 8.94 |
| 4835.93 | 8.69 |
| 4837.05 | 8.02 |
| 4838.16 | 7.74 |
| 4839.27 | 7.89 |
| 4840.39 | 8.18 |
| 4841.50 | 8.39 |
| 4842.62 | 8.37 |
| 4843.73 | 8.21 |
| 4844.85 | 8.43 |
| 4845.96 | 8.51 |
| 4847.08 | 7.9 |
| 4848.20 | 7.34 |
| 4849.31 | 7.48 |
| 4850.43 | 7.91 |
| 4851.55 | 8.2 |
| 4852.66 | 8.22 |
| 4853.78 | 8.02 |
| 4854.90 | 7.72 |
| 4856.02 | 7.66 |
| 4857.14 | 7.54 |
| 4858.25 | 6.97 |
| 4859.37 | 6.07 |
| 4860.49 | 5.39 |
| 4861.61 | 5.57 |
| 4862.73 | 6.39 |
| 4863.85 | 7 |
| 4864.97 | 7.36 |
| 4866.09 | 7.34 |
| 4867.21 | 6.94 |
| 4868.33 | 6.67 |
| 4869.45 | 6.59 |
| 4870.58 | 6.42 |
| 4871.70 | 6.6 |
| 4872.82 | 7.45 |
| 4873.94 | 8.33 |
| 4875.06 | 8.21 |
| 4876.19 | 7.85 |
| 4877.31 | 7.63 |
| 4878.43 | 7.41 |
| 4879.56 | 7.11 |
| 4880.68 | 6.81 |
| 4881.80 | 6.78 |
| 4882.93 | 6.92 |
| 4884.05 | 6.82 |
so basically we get -2.2 Ang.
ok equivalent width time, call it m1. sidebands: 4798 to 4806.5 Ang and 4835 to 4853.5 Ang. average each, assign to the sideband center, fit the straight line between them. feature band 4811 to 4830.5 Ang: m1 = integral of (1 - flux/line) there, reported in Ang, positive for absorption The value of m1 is 0.63 Ang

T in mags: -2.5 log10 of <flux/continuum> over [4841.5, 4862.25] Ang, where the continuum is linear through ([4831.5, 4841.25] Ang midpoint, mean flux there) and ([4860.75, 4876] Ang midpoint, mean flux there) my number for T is 0.00 mag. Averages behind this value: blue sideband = 8.1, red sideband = 6.98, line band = 7.55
